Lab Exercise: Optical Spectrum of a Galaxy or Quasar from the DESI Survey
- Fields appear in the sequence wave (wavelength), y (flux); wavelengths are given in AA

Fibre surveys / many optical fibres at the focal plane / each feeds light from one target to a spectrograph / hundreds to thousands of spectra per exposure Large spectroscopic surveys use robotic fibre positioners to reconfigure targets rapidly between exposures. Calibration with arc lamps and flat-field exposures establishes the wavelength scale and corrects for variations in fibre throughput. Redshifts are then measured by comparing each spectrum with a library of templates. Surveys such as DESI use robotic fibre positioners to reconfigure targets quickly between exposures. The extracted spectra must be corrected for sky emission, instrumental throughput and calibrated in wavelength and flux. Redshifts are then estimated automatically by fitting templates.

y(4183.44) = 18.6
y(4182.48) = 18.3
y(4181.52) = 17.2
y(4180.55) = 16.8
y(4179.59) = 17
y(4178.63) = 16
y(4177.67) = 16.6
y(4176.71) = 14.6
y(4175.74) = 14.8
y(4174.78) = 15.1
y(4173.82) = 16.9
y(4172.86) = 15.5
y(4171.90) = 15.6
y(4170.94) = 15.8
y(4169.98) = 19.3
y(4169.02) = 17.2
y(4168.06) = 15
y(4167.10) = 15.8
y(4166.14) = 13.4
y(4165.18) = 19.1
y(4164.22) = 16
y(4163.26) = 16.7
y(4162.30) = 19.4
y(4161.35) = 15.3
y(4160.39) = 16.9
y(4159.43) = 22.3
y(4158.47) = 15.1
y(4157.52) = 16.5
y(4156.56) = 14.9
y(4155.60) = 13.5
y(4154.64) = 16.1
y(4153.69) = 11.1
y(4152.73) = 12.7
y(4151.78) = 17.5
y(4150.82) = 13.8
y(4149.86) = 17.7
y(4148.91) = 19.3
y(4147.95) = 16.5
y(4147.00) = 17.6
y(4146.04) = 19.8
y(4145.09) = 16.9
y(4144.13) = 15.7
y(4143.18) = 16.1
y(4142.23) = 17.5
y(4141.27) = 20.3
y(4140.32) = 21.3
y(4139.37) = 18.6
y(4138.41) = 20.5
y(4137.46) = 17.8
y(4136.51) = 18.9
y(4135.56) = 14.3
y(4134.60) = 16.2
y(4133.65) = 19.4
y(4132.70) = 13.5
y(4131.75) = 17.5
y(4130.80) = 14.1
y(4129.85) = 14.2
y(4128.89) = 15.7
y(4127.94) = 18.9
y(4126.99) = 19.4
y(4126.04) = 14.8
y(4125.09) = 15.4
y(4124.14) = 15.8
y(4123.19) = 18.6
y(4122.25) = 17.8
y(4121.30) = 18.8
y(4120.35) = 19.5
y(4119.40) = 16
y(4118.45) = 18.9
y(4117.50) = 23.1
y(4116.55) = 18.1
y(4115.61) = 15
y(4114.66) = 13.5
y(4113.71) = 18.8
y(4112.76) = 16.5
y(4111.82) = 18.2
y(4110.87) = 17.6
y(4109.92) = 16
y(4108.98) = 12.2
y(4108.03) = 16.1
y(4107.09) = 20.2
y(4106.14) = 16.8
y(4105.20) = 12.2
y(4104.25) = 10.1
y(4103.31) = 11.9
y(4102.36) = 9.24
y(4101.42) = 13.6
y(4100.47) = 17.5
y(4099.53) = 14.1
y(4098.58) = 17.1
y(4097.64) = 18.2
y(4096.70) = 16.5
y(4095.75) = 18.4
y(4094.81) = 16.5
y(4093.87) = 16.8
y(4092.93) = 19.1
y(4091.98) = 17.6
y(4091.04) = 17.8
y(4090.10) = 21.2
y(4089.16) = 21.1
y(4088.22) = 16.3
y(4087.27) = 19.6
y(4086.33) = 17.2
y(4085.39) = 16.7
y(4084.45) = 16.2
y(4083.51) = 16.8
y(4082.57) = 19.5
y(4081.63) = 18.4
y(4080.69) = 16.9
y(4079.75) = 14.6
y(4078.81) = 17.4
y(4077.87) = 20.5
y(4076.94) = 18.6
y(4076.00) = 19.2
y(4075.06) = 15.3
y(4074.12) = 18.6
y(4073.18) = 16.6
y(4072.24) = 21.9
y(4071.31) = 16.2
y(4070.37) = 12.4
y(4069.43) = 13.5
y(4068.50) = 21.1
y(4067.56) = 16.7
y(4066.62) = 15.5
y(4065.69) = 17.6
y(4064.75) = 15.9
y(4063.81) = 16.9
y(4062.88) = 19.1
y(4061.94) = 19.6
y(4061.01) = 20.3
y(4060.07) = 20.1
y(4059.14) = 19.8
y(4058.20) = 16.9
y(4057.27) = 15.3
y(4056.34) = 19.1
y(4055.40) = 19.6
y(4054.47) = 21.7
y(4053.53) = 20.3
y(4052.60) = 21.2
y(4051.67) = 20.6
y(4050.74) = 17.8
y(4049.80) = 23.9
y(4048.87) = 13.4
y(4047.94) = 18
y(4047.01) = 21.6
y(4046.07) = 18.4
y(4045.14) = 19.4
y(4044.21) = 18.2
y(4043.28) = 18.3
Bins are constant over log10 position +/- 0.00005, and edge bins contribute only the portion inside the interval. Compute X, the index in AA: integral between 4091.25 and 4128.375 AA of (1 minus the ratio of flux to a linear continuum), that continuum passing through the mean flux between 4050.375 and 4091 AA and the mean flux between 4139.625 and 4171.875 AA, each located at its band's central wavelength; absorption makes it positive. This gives 2.0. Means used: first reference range 18.1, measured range 16.5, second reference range 16.7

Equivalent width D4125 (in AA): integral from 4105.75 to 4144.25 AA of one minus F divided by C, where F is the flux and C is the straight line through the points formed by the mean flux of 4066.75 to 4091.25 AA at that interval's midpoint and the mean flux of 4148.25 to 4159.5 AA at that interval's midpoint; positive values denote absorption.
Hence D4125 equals -2.0 AA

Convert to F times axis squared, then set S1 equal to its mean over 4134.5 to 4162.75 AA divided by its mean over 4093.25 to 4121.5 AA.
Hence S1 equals 1.07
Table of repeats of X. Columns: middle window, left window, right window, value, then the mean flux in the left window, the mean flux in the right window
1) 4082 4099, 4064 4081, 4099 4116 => -2.02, 17.1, 15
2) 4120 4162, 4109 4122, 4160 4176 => 0.09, 17.5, 16.4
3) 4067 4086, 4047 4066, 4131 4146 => 1.30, 18.9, 17.6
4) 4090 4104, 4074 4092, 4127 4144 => 1.32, 18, 17.4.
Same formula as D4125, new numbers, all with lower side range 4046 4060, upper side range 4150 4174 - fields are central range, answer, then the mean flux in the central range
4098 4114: 2.3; 15.2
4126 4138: 0.2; 16.6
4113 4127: -0.2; 17.5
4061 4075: 1.1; 17.3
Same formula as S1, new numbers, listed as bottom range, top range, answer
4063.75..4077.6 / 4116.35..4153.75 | 1.04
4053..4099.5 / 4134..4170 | 0.98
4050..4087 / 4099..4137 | 0.92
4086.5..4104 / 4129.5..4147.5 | 1.06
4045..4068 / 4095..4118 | 0.87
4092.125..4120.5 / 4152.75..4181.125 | 1.02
